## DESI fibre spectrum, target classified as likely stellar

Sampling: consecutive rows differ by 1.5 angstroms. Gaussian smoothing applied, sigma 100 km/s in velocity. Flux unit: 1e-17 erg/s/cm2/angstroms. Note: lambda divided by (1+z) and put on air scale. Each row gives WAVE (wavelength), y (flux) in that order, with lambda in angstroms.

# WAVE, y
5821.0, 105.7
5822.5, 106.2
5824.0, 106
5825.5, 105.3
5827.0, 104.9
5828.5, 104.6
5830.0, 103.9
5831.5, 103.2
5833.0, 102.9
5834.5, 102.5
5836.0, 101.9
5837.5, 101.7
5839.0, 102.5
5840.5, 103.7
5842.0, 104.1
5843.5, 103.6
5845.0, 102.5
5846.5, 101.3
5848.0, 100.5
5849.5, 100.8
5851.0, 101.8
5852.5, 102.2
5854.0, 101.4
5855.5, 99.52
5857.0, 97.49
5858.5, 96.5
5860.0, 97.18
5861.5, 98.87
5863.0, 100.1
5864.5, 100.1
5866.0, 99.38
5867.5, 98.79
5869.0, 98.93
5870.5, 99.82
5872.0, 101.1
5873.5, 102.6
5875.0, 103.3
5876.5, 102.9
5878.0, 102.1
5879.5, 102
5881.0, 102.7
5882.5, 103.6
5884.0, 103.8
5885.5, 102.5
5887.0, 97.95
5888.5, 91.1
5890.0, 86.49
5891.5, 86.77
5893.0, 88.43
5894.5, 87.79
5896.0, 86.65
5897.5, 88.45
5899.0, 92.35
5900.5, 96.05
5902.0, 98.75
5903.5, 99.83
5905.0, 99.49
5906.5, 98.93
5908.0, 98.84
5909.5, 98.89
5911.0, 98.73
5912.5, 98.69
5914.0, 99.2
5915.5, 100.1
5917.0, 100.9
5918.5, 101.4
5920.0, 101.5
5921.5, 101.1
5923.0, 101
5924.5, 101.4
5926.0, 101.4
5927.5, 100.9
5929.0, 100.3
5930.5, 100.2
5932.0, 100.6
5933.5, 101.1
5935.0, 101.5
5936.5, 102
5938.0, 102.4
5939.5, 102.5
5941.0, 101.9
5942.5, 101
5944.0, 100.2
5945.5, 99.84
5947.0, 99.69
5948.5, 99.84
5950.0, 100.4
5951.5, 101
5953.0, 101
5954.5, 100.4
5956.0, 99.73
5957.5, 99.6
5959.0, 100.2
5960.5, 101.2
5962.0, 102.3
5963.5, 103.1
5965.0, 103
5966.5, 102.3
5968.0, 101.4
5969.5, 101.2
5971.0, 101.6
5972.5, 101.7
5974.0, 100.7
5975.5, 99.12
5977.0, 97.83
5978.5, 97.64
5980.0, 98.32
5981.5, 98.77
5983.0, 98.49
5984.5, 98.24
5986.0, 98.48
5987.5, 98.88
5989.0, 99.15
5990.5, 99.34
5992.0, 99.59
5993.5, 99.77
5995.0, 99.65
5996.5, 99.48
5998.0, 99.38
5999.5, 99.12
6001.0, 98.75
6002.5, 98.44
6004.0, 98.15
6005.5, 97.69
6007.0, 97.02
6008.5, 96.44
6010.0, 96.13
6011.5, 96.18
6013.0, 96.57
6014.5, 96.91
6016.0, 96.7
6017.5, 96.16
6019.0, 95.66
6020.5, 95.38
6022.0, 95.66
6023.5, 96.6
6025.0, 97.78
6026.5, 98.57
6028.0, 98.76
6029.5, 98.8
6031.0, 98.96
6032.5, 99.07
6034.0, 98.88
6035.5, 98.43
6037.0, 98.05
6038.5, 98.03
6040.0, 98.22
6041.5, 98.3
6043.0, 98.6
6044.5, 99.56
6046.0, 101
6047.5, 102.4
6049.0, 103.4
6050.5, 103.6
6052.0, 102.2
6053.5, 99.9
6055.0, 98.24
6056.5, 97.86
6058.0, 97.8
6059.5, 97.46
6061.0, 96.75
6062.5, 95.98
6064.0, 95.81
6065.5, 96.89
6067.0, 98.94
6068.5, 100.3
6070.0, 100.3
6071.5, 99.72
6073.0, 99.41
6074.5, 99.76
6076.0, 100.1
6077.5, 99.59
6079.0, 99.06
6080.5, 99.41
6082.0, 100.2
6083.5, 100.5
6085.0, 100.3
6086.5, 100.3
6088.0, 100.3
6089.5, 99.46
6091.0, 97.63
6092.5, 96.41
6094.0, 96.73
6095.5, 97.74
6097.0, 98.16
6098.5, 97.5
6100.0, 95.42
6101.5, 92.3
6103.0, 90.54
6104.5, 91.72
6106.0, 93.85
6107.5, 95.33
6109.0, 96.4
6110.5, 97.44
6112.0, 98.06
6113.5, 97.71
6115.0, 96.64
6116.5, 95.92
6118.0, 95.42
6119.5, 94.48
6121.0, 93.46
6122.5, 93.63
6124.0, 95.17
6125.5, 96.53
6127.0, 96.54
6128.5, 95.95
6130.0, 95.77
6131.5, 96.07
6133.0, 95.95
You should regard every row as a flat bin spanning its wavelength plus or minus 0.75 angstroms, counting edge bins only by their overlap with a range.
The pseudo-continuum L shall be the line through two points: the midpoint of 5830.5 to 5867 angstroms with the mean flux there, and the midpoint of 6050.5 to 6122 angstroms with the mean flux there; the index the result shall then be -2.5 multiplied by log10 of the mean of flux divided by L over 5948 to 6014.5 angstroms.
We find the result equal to 0.00 mag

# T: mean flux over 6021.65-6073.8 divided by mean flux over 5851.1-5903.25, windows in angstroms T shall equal 1.01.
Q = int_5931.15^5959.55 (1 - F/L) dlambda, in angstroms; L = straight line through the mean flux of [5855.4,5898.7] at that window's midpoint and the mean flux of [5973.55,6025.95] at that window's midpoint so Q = -0.9 angstroms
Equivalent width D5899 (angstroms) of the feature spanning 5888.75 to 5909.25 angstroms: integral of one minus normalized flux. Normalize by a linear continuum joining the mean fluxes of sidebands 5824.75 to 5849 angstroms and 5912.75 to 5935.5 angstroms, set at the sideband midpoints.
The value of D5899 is 1.7 angstroms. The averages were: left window 103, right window 101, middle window 93.1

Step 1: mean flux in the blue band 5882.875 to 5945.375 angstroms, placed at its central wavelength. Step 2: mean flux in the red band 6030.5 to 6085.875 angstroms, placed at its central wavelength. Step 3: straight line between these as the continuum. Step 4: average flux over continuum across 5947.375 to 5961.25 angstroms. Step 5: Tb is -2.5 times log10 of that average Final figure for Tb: -0.02 mag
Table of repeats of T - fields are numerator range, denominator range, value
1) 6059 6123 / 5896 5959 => 0.98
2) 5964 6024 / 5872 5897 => 1.02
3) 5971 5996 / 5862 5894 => 1.00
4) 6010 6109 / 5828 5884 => 0.97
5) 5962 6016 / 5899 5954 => 0.99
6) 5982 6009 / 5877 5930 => 1.01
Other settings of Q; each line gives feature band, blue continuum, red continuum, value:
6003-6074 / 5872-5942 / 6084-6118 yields -0.7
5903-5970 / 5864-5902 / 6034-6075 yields -2.1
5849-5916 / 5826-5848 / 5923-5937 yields 2.6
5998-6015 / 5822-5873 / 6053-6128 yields 0.2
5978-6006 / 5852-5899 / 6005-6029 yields -0.5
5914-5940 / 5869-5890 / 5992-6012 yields -0.4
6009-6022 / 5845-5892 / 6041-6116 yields 0.3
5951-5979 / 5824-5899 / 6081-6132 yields -0.7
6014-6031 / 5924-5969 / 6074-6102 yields 0.4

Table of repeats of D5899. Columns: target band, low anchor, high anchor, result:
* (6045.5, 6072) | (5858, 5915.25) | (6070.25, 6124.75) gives -0.6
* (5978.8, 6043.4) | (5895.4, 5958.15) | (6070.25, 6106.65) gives 0.4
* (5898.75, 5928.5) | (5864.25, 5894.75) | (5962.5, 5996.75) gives -0.2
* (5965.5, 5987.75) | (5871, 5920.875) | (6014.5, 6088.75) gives -0.3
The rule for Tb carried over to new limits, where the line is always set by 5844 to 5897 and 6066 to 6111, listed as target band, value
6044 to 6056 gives -0.036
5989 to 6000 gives -0.015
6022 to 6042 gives -0.003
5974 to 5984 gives -0.004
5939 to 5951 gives -0.026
